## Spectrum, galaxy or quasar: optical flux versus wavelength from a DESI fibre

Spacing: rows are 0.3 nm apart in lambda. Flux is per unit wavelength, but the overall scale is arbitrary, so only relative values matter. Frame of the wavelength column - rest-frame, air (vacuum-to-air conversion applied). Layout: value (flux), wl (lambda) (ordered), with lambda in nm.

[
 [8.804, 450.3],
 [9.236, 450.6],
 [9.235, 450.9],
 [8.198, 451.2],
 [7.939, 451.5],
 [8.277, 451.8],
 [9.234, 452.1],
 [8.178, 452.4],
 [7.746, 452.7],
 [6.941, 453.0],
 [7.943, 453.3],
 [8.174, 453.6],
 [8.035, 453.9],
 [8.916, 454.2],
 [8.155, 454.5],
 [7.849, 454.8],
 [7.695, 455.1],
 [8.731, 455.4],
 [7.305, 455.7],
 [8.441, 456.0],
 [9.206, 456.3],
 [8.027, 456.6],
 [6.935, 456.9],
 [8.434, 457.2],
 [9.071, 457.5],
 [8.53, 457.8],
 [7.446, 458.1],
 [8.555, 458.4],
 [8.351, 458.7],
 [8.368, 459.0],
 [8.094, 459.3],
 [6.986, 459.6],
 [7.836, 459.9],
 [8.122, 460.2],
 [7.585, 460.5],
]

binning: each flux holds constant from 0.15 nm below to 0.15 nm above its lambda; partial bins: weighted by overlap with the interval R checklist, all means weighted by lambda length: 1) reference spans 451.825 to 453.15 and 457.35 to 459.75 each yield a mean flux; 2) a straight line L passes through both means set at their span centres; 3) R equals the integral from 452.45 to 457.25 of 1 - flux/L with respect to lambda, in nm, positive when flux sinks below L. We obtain 0.042 nm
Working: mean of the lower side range 8.05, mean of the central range 8.03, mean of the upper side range 8.18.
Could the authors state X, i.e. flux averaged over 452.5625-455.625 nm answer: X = 8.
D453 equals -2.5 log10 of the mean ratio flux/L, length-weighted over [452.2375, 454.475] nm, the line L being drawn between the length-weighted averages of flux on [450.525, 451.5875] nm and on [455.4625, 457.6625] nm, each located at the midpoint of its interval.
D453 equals 0.06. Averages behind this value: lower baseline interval 8.65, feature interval 8.01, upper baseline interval 8.23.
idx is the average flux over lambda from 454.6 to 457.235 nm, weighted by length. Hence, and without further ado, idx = 8.05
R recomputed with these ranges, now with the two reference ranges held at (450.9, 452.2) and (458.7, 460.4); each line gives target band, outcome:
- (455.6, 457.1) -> 0.022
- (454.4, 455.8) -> 0.045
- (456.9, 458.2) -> -0.030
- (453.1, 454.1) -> 0.035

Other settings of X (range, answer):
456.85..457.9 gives 8.35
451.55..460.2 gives 8.12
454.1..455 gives 8.24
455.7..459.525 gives 8.22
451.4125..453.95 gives 8.06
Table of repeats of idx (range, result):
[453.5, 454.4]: 8.37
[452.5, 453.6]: 7.66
